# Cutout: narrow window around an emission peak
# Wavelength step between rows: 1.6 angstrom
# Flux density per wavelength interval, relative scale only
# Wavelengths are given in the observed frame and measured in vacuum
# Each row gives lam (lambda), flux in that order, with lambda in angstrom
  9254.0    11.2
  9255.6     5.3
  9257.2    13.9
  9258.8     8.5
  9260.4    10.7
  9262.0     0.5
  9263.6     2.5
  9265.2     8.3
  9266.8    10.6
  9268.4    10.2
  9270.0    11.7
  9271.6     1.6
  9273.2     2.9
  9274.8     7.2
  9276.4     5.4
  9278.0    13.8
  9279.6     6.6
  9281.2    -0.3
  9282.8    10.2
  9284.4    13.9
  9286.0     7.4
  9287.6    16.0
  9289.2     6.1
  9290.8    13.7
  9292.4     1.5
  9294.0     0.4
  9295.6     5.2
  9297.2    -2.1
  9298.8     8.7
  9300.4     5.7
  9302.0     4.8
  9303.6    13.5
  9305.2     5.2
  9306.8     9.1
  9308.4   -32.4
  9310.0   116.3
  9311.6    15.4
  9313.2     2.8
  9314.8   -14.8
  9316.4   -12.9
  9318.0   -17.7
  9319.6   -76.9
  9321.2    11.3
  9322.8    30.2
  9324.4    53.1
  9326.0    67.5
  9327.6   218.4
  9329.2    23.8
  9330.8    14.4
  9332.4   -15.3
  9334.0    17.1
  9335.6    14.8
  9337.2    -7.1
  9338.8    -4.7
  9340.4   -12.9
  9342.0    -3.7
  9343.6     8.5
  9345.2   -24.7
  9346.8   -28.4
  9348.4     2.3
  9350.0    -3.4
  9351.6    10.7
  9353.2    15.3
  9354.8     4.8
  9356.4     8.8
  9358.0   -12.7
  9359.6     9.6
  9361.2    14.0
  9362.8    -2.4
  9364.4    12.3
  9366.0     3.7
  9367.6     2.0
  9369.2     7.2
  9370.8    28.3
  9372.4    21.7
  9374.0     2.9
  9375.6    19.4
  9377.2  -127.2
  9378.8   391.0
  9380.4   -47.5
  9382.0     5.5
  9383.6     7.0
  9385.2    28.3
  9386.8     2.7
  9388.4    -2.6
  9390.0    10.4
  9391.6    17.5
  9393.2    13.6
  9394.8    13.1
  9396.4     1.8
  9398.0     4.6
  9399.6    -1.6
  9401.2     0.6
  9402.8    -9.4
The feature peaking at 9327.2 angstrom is [O III] 5007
